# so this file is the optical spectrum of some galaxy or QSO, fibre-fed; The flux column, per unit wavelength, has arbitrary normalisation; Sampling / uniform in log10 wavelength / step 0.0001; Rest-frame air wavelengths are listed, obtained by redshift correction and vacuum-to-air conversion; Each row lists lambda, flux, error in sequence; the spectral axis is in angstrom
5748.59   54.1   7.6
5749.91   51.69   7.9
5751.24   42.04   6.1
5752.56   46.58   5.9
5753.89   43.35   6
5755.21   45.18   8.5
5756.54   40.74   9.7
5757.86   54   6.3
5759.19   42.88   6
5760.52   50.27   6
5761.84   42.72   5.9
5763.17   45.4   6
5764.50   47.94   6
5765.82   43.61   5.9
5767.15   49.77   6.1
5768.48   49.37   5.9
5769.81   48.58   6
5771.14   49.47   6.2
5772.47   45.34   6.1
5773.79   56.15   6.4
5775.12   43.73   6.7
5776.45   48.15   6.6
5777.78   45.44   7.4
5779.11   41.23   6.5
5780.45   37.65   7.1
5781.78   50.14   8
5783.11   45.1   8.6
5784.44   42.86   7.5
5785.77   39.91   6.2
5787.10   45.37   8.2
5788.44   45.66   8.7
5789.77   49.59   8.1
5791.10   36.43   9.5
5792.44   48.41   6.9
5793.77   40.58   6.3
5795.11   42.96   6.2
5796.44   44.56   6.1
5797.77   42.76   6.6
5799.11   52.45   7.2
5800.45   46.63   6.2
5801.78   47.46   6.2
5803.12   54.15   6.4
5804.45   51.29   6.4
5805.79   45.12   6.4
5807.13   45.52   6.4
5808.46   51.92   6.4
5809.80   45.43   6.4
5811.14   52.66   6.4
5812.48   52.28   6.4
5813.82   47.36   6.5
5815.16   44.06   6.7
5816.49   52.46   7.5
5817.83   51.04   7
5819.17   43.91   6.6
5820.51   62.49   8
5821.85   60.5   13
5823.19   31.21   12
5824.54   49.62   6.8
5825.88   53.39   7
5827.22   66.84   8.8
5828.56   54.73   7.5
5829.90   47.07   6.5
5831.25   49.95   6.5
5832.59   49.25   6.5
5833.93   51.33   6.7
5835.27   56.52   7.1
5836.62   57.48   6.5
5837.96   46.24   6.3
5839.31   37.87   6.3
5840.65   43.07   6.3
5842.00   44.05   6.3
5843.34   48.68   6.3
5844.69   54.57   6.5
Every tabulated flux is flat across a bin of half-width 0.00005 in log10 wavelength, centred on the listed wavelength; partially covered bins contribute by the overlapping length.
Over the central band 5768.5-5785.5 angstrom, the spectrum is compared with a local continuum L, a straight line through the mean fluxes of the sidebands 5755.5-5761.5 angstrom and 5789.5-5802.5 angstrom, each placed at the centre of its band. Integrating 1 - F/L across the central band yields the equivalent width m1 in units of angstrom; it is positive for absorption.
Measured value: -0.10 angstrom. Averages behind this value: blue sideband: 46.6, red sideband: 45.1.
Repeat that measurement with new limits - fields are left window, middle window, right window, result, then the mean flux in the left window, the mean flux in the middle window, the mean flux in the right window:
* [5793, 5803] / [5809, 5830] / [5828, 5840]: -1.2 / 45.9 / 51.1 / 50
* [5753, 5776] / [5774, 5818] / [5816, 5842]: 2.1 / 47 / 46.4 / 50.6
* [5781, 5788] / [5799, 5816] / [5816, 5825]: -0.3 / 44.6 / 48.9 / 50.1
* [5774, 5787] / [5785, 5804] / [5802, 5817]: 0.5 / 44.3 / 45.6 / 49.2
